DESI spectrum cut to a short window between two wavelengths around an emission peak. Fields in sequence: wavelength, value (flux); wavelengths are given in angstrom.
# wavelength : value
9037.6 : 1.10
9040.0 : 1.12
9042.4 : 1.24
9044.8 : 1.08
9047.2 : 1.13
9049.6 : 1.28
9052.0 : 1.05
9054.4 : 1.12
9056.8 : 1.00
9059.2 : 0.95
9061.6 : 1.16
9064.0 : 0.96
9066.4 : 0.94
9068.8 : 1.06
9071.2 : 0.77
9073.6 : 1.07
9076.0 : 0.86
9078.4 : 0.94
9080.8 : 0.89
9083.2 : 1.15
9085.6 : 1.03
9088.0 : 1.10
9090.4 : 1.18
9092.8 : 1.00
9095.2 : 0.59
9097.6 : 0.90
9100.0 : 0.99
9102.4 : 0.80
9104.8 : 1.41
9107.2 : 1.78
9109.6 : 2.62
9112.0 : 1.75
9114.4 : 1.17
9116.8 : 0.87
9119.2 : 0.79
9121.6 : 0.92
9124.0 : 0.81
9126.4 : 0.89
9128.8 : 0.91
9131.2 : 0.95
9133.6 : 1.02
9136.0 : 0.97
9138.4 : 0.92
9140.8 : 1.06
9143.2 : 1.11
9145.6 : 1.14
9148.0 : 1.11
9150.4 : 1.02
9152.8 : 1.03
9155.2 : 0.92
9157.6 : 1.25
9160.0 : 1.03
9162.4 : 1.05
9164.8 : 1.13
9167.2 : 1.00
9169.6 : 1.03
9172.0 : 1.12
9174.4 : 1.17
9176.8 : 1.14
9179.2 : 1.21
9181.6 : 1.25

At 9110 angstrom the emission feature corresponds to H-beta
